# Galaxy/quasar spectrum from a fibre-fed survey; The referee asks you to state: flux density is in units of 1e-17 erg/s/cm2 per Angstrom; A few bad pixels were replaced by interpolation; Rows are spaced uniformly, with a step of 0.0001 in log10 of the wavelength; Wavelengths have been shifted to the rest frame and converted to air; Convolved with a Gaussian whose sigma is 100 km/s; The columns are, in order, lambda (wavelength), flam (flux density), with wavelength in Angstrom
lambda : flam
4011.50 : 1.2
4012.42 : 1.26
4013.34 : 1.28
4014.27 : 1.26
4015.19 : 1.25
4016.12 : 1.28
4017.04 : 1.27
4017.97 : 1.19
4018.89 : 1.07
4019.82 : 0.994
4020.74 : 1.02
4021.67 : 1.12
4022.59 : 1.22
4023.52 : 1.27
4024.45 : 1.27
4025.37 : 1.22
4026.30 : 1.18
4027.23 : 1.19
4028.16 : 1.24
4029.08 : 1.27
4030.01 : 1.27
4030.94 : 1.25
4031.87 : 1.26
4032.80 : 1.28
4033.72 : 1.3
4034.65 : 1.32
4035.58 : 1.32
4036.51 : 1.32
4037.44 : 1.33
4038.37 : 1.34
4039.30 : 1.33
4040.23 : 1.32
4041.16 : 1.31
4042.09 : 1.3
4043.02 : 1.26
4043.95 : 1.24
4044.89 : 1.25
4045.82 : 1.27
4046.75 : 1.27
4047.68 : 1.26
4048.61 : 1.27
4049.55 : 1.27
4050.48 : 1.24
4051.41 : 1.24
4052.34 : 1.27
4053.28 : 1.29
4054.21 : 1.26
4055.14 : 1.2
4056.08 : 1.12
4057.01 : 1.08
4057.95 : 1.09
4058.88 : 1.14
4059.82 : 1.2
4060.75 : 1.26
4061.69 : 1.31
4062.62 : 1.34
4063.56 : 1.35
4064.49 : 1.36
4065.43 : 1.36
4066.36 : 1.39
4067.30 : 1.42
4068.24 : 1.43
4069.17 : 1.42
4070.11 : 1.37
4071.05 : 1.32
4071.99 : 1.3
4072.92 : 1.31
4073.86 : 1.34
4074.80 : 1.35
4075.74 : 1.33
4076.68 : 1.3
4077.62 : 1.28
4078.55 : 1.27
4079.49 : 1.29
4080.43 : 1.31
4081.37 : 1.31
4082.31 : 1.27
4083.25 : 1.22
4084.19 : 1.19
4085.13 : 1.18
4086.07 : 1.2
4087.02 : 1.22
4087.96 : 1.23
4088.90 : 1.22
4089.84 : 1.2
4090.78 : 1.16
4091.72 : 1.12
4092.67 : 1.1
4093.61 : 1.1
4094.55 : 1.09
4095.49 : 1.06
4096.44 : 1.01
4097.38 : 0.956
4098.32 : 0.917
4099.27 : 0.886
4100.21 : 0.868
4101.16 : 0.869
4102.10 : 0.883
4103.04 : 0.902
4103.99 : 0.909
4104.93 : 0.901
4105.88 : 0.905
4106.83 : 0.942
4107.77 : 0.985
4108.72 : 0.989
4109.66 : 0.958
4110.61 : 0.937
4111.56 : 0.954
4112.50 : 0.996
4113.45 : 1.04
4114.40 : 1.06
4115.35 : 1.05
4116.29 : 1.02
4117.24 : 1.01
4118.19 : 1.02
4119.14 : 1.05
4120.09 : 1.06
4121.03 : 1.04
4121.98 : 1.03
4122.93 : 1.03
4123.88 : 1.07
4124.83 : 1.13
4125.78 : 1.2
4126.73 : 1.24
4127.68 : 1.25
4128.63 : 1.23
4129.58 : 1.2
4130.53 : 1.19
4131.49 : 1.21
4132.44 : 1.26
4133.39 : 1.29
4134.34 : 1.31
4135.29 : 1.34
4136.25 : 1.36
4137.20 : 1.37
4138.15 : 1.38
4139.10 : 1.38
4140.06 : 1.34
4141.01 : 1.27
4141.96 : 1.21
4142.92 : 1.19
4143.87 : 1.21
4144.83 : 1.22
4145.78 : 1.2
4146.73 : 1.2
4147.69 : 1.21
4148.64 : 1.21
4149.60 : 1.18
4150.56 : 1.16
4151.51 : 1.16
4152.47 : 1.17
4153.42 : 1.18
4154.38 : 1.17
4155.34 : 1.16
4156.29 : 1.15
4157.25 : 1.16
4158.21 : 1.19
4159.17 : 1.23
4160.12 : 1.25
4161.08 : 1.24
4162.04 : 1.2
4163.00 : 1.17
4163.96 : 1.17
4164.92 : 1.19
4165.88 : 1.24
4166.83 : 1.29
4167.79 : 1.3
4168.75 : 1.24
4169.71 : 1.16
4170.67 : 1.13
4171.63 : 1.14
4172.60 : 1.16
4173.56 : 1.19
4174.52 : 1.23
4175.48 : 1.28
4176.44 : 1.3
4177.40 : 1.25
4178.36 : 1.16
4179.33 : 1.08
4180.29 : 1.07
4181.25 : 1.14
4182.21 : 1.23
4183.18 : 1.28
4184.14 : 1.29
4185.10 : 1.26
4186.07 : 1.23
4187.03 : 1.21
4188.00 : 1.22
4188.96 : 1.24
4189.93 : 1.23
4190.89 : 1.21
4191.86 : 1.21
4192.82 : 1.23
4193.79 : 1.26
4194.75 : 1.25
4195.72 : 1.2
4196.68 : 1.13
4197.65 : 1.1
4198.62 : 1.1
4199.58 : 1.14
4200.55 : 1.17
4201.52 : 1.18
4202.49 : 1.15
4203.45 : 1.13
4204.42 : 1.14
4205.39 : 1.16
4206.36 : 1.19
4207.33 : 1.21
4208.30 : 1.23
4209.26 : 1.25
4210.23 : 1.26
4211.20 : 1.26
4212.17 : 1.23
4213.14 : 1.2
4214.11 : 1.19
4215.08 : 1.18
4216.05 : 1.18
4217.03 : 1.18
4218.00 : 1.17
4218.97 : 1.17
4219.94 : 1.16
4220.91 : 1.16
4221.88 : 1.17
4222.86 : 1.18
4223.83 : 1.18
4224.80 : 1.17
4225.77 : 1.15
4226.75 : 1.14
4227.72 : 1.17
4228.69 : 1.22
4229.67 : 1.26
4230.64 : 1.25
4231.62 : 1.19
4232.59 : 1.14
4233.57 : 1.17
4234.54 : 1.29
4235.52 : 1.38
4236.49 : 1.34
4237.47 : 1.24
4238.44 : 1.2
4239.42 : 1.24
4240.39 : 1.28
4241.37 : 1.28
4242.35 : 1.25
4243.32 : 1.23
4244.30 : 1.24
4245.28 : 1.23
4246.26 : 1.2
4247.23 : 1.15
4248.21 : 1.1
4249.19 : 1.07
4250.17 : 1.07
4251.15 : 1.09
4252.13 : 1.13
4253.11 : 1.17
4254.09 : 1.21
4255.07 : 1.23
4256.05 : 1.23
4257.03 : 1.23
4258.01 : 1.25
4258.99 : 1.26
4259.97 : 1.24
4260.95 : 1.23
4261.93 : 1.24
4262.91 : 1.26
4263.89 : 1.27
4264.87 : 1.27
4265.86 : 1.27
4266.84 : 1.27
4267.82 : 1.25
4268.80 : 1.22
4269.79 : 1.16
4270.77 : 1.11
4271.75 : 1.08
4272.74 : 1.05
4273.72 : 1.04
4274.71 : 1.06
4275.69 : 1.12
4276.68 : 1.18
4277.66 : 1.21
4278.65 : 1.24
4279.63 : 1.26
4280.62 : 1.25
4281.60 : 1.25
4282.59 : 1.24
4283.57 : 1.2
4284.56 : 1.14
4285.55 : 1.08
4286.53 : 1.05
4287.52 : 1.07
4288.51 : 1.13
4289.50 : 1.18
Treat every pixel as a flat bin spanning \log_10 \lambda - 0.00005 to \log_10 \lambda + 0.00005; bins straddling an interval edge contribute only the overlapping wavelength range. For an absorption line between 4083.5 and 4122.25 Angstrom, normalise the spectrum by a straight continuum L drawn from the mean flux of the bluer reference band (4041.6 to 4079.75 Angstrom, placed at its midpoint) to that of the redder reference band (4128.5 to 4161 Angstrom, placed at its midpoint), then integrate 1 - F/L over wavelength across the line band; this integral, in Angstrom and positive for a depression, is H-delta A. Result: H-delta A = 7.0 Angstrom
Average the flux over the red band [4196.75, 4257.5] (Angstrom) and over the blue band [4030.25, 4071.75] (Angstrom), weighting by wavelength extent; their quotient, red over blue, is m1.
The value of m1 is 0.93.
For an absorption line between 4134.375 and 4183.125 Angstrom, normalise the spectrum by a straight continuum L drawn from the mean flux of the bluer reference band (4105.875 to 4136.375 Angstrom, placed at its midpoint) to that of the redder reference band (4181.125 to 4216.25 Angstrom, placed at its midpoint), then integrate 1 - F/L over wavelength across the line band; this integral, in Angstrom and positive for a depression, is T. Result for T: -2.86 Angstrom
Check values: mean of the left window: 1.1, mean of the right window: 1.2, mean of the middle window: 1.22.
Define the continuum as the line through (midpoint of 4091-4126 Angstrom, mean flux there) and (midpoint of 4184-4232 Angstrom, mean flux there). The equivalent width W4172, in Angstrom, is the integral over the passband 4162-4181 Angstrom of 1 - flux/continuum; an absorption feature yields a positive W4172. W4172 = -1.2 Angstrom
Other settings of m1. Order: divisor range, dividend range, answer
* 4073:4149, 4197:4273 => 1.05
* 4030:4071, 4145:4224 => 0.93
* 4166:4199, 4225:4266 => 1.01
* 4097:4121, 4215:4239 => 1.25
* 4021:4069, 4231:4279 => 0.95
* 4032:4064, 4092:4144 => 0.87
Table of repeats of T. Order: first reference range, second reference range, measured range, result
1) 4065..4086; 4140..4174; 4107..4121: 2.8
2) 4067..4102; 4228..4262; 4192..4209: 0.5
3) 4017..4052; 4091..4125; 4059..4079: -3.6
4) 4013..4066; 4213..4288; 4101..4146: 3.9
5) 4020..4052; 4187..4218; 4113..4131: 1.8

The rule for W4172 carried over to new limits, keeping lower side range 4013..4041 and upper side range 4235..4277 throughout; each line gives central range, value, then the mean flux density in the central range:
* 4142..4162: 0.4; 1.19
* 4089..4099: 1.3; 1.07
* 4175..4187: 0.0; 1.21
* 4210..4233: 0.3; 1.19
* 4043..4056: -0.2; 1.25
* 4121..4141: -0.2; 1.24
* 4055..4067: -0.1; 1.25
